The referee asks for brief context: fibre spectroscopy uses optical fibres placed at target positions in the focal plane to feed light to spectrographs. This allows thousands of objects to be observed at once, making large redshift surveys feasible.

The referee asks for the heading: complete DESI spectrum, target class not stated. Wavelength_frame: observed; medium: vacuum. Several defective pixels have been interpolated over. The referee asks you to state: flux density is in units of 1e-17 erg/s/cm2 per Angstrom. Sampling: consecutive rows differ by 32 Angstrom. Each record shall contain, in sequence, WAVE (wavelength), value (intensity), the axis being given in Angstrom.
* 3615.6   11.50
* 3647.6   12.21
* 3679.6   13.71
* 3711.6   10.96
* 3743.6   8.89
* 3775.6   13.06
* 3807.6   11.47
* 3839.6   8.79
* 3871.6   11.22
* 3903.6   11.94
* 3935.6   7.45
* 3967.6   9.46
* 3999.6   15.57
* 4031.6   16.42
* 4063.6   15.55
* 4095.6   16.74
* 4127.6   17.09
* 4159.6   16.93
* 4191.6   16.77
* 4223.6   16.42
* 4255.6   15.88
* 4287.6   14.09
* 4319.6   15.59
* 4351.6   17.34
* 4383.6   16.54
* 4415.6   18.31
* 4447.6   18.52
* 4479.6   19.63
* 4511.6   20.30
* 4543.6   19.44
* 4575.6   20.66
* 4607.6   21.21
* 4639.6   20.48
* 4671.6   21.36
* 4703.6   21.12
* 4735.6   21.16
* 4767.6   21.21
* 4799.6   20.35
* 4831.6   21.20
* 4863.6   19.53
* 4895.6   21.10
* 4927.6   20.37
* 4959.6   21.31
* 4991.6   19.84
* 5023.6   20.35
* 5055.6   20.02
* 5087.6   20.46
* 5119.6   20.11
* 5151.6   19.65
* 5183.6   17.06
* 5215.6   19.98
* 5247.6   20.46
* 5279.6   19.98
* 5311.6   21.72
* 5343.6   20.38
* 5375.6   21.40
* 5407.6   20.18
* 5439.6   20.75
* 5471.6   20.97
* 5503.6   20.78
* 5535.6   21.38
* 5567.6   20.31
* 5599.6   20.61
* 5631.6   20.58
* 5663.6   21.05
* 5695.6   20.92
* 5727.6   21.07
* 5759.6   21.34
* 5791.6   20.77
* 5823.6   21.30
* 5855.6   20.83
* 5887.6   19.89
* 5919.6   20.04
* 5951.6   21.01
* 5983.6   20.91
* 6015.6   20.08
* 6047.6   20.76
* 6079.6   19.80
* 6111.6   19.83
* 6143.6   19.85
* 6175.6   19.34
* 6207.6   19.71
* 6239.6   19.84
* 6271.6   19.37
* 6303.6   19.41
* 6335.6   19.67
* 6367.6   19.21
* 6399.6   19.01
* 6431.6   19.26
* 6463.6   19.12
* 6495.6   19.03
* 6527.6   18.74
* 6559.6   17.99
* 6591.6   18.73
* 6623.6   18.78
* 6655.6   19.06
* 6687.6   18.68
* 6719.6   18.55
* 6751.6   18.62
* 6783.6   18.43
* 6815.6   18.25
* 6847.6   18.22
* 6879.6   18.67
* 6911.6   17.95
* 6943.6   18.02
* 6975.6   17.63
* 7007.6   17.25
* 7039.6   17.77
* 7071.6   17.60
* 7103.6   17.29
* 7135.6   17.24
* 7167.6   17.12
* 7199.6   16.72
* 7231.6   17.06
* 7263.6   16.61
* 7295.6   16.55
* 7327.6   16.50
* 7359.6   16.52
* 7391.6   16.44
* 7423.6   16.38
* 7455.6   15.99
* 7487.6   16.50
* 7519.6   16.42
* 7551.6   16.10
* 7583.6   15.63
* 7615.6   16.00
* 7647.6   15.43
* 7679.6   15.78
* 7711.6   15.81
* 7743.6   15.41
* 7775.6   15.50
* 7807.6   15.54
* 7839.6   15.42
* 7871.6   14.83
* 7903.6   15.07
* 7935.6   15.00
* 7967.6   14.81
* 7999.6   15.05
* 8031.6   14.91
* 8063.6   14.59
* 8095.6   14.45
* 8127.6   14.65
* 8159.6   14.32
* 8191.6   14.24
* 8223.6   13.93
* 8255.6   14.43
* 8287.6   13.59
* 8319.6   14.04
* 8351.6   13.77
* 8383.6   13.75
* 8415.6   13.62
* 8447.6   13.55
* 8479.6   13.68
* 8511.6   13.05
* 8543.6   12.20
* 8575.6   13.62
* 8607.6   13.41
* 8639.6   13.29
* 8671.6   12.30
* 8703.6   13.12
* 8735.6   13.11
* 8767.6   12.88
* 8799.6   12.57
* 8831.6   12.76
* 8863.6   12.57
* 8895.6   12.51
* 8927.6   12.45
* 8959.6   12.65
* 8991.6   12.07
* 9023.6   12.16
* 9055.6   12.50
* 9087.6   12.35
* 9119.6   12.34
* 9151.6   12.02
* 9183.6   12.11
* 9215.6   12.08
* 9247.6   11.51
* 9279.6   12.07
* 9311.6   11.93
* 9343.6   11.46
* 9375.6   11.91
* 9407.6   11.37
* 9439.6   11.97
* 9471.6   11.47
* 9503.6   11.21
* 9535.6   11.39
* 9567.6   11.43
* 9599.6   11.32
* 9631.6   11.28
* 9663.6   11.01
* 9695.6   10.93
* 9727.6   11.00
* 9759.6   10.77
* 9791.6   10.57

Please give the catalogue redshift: 0.000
